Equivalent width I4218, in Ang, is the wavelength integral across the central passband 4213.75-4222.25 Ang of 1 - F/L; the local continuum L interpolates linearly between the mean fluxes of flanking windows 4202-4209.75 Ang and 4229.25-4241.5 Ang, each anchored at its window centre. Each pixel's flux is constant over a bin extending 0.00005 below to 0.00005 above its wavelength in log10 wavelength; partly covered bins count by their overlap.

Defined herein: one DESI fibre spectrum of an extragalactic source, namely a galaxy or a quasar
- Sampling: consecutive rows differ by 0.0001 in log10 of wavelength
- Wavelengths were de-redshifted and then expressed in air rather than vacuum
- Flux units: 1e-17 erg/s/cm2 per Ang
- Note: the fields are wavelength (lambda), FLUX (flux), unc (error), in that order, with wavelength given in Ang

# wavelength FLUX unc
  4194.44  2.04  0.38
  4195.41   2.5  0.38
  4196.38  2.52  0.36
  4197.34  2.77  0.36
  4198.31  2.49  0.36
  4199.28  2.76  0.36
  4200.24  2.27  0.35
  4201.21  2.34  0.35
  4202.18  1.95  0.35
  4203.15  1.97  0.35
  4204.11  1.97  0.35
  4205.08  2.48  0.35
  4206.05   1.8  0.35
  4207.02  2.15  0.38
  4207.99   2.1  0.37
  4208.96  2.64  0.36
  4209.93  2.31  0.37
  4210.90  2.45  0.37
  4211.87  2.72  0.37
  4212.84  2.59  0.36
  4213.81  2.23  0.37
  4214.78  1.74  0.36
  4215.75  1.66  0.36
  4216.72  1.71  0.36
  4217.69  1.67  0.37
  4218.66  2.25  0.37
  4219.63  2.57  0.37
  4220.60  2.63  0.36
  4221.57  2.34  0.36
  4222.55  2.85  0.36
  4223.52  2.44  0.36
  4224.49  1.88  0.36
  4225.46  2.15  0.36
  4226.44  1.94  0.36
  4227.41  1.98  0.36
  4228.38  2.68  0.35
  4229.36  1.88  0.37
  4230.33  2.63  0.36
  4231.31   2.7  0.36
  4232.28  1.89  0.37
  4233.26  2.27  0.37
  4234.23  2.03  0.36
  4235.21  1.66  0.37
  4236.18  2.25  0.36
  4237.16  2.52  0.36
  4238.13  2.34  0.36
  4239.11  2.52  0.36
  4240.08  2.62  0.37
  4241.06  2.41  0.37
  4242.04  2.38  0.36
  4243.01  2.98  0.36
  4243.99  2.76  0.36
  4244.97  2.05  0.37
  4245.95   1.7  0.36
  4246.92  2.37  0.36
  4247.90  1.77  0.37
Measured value 0.4 Ang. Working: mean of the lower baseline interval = 2.15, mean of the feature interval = 2.1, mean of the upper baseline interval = 2.3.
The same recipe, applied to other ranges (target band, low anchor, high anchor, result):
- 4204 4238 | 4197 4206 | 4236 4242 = 2.1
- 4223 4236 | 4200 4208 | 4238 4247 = 0.8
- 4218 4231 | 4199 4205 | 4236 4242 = 0.2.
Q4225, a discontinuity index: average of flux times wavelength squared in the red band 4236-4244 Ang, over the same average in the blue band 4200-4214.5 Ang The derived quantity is 1.1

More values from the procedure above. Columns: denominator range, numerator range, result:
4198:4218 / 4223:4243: 1.05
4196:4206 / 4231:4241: 1.00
